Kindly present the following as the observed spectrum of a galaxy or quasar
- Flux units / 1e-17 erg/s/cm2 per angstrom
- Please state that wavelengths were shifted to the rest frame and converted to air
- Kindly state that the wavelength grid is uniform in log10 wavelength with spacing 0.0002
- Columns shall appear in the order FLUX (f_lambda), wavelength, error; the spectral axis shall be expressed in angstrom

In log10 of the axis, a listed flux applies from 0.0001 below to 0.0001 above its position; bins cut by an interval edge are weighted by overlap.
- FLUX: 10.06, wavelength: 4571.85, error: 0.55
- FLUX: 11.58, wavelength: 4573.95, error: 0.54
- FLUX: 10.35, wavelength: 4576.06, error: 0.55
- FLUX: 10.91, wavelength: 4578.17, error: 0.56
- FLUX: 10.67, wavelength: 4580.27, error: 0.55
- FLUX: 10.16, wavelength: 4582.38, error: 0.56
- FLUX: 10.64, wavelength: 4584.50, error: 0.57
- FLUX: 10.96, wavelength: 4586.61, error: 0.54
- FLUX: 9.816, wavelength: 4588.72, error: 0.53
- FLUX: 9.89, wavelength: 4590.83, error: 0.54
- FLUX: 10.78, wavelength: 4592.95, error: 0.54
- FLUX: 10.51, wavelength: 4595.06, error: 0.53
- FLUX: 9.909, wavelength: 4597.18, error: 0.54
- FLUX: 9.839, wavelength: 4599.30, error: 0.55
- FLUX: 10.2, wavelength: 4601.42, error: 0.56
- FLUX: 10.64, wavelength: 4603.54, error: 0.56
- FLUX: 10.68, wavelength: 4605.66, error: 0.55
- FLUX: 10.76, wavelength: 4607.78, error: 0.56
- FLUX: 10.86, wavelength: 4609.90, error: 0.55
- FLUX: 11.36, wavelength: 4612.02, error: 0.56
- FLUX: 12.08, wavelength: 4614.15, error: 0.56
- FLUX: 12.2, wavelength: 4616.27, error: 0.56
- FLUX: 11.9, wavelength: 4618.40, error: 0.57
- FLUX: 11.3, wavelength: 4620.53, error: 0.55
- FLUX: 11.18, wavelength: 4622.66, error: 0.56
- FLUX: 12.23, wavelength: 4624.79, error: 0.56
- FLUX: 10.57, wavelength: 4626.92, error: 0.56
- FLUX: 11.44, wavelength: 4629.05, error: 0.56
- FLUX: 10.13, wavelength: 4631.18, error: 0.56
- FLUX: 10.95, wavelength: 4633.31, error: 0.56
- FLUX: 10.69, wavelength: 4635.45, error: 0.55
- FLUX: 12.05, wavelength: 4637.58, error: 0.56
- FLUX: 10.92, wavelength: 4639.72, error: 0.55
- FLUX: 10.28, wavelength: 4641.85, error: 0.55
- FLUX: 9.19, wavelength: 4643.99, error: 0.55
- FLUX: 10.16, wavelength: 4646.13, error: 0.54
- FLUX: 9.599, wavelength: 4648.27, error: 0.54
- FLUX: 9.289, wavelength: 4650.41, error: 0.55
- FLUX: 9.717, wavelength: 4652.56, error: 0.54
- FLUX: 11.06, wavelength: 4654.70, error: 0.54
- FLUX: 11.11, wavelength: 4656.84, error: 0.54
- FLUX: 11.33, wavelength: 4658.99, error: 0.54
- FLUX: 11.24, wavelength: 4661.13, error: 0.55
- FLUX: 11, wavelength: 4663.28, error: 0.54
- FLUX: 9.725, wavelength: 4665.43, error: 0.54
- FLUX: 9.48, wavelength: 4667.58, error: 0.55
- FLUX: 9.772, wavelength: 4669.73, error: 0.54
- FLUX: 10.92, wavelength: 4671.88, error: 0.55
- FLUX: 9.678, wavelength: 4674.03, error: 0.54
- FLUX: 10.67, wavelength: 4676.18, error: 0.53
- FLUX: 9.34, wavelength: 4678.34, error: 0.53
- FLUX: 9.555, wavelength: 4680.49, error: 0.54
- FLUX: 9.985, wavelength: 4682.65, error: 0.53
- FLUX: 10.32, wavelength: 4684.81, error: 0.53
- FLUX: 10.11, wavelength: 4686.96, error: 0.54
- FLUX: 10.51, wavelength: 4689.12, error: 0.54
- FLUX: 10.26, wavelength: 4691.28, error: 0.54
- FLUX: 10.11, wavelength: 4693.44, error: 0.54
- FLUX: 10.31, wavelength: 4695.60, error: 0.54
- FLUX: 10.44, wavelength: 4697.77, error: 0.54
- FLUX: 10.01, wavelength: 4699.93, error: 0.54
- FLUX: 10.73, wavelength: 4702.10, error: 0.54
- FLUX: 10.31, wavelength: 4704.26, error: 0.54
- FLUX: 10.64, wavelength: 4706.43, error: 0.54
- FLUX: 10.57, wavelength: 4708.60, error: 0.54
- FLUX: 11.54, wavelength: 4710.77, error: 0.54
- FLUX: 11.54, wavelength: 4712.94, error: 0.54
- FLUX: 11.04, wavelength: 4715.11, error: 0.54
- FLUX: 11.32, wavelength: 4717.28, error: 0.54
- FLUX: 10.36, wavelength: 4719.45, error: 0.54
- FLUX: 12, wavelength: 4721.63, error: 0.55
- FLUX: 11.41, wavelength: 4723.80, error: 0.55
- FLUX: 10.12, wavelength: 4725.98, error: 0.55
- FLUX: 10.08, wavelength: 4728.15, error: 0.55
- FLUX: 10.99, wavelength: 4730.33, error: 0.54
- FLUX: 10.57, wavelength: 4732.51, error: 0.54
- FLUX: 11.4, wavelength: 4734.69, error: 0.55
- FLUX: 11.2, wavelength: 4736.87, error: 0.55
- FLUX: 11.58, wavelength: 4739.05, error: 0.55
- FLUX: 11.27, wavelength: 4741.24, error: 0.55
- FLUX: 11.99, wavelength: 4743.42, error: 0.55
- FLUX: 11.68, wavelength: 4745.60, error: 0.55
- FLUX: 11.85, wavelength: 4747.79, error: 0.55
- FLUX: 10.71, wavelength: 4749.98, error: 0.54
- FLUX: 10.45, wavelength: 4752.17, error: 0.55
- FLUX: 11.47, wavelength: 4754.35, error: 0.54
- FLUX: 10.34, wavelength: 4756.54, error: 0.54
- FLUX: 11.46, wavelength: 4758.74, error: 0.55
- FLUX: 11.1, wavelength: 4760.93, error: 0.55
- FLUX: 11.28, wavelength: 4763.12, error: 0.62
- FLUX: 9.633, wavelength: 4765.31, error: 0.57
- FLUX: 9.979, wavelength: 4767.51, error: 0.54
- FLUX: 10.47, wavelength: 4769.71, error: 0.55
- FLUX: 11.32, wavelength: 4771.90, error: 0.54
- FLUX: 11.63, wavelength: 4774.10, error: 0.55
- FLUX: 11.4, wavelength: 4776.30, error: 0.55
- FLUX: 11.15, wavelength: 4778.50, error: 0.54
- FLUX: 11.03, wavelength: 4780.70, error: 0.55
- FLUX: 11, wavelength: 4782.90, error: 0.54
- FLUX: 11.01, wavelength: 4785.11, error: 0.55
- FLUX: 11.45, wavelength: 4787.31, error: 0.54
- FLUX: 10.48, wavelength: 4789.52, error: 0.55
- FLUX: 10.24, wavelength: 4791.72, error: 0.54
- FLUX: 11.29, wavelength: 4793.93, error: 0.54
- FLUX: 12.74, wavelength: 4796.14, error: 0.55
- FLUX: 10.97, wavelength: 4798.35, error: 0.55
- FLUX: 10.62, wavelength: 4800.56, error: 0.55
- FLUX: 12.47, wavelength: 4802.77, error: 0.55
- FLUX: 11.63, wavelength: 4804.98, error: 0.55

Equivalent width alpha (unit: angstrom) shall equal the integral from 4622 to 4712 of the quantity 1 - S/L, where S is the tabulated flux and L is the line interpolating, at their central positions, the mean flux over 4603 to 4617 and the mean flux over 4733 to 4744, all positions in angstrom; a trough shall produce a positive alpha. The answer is 6.8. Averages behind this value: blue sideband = 11.2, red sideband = 11.4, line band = 10.5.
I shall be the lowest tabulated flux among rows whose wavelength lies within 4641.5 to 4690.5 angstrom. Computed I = 9.19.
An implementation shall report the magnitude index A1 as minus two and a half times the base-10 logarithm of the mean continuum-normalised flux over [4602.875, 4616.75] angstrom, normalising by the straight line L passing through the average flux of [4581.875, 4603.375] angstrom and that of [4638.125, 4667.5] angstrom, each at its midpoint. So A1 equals -0.09 mag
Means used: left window 10.3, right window 10.4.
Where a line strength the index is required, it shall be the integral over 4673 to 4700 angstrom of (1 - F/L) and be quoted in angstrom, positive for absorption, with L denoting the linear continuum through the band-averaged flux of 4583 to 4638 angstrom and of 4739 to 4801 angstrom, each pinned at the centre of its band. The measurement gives 2.2 angstrom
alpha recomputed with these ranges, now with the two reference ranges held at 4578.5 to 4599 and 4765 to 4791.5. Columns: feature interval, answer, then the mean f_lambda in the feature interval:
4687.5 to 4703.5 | 0.5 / 10.3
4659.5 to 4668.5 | 0.1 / 10.4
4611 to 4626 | -1.8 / 11.7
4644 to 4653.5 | 0.8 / 9.63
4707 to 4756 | -1.7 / 11.1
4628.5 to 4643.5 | -0.5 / 10.8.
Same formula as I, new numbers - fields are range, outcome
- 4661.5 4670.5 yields 9.48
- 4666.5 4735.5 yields 9.34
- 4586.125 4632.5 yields 9.816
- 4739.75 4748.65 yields 11.27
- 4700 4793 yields 9.633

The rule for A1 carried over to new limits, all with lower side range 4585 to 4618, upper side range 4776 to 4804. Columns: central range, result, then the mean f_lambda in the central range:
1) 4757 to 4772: 0.05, 10.7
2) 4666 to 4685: 0.10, 9.94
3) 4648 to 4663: 0.03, 10.6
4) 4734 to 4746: -0.04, 11.5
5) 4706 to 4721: 0.00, 11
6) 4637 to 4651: 0.07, 10.2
